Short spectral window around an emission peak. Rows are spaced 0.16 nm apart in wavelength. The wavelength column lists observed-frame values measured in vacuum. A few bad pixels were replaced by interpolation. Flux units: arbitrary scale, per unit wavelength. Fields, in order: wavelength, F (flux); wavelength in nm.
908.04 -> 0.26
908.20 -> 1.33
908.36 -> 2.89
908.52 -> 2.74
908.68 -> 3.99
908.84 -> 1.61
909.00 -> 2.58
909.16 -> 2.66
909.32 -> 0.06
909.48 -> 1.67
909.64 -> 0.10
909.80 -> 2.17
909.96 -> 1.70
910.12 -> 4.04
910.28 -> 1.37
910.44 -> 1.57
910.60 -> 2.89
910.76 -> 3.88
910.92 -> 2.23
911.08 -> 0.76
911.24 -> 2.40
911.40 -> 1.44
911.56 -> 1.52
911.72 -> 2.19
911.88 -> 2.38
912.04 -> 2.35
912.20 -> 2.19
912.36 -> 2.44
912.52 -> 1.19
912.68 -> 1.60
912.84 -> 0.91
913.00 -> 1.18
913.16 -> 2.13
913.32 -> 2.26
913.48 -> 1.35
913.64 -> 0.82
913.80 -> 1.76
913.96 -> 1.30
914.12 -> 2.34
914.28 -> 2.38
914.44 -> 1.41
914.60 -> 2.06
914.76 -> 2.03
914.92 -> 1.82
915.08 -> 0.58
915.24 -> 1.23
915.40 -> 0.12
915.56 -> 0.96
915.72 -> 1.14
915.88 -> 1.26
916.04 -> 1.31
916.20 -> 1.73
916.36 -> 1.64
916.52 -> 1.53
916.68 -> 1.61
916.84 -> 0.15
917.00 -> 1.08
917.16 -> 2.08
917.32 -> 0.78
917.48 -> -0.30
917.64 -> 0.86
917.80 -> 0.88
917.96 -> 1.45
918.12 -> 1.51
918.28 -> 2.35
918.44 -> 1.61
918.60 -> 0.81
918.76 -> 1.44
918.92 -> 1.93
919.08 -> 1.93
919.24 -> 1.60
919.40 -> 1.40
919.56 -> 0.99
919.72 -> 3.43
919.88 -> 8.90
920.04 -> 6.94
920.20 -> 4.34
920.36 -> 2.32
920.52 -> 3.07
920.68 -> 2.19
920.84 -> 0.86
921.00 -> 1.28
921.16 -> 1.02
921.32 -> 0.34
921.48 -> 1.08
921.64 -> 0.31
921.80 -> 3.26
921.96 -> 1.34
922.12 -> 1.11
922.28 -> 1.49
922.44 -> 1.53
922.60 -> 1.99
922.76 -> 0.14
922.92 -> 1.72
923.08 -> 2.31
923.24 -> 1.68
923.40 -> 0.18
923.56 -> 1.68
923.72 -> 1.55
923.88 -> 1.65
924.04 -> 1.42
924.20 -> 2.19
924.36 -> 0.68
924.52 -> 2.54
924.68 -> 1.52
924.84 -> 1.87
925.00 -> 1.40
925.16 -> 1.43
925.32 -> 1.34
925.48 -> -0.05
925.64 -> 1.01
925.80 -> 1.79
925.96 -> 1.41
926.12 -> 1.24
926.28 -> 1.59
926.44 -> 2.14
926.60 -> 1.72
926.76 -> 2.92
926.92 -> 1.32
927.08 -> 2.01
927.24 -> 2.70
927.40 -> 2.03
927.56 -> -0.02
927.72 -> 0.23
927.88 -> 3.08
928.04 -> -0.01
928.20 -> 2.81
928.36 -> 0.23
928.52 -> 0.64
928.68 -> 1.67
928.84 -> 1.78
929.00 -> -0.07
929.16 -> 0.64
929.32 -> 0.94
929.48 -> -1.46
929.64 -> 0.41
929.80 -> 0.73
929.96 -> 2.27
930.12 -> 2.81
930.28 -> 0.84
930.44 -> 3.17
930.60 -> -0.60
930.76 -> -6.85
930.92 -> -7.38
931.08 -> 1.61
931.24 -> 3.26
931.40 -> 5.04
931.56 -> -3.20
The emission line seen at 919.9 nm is Hbeta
